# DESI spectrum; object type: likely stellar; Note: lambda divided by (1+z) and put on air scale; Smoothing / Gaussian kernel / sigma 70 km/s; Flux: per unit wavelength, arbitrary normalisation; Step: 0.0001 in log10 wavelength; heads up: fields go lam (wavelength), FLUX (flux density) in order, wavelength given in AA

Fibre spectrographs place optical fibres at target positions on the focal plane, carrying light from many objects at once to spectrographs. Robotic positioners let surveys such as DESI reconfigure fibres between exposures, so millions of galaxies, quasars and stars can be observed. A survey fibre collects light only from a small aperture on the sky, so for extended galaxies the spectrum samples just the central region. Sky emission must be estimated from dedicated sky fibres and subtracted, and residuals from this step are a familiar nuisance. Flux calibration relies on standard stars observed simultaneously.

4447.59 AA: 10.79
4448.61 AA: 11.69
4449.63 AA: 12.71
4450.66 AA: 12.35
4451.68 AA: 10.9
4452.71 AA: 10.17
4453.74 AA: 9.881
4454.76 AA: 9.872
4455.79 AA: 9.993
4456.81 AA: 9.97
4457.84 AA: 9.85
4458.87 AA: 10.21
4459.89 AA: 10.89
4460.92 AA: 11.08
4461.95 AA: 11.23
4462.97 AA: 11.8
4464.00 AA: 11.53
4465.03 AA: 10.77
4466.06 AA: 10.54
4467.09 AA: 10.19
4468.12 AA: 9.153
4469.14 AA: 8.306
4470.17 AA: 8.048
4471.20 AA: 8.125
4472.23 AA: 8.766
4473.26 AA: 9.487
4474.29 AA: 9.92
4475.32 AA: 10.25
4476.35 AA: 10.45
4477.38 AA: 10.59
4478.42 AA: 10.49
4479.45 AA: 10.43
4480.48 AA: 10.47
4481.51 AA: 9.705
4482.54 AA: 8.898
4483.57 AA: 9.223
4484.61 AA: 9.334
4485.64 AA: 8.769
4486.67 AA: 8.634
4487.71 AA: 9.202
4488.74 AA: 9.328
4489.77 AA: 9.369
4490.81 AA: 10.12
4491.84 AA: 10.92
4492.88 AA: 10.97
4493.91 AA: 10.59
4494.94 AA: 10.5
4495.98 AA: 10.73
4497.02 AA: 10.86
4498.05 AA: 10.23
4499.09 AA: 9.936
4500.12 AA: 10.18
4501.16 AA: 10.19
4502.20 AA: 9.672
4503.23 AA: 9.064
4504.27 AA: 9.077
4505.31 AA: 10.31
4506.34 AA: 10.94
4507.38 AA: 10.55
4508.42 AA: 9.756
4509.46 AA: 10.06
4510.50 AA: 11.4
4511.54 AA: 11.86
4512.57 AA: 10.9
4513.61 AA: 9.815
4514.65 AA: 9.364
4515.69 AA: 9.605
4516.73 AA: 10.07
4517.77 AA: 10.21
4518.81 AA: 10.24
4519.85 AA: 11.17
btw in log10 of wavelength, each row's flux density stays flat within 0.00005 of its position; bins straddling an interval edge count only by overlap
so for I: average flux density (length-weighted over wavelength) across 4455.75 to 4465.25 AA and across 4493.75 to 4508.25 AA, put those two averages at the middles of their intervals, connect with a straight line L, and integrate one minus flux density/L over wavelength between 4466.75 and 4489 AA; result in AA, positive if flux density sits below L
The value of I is 2.28 AA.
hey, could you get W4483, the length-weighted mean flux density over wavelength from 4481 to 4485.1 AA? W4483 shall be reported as 9.28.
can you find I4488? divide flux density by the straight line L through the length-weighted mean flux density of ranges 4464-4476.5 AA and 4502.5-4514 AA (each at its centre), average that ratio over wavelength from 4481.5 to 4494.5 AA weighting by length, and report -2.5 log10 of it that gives 0.03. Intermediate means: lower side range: 9.56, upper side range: 10.3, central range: 9.63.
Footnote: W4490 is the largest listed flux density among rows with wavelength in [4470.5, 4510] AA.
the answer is 10.97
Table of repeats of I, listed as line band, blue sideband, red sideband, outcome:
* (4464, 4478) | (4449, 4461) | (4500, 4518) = 1.13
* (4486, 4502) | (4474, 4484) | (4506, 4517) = 0.18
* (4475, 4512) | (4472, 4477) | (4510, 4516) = 0.39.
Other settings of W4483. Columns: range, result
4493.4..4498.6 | 10.6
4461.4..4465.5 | 11.3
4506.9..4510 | 10.1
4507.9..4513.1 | 10.8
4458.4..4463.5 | 11.1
